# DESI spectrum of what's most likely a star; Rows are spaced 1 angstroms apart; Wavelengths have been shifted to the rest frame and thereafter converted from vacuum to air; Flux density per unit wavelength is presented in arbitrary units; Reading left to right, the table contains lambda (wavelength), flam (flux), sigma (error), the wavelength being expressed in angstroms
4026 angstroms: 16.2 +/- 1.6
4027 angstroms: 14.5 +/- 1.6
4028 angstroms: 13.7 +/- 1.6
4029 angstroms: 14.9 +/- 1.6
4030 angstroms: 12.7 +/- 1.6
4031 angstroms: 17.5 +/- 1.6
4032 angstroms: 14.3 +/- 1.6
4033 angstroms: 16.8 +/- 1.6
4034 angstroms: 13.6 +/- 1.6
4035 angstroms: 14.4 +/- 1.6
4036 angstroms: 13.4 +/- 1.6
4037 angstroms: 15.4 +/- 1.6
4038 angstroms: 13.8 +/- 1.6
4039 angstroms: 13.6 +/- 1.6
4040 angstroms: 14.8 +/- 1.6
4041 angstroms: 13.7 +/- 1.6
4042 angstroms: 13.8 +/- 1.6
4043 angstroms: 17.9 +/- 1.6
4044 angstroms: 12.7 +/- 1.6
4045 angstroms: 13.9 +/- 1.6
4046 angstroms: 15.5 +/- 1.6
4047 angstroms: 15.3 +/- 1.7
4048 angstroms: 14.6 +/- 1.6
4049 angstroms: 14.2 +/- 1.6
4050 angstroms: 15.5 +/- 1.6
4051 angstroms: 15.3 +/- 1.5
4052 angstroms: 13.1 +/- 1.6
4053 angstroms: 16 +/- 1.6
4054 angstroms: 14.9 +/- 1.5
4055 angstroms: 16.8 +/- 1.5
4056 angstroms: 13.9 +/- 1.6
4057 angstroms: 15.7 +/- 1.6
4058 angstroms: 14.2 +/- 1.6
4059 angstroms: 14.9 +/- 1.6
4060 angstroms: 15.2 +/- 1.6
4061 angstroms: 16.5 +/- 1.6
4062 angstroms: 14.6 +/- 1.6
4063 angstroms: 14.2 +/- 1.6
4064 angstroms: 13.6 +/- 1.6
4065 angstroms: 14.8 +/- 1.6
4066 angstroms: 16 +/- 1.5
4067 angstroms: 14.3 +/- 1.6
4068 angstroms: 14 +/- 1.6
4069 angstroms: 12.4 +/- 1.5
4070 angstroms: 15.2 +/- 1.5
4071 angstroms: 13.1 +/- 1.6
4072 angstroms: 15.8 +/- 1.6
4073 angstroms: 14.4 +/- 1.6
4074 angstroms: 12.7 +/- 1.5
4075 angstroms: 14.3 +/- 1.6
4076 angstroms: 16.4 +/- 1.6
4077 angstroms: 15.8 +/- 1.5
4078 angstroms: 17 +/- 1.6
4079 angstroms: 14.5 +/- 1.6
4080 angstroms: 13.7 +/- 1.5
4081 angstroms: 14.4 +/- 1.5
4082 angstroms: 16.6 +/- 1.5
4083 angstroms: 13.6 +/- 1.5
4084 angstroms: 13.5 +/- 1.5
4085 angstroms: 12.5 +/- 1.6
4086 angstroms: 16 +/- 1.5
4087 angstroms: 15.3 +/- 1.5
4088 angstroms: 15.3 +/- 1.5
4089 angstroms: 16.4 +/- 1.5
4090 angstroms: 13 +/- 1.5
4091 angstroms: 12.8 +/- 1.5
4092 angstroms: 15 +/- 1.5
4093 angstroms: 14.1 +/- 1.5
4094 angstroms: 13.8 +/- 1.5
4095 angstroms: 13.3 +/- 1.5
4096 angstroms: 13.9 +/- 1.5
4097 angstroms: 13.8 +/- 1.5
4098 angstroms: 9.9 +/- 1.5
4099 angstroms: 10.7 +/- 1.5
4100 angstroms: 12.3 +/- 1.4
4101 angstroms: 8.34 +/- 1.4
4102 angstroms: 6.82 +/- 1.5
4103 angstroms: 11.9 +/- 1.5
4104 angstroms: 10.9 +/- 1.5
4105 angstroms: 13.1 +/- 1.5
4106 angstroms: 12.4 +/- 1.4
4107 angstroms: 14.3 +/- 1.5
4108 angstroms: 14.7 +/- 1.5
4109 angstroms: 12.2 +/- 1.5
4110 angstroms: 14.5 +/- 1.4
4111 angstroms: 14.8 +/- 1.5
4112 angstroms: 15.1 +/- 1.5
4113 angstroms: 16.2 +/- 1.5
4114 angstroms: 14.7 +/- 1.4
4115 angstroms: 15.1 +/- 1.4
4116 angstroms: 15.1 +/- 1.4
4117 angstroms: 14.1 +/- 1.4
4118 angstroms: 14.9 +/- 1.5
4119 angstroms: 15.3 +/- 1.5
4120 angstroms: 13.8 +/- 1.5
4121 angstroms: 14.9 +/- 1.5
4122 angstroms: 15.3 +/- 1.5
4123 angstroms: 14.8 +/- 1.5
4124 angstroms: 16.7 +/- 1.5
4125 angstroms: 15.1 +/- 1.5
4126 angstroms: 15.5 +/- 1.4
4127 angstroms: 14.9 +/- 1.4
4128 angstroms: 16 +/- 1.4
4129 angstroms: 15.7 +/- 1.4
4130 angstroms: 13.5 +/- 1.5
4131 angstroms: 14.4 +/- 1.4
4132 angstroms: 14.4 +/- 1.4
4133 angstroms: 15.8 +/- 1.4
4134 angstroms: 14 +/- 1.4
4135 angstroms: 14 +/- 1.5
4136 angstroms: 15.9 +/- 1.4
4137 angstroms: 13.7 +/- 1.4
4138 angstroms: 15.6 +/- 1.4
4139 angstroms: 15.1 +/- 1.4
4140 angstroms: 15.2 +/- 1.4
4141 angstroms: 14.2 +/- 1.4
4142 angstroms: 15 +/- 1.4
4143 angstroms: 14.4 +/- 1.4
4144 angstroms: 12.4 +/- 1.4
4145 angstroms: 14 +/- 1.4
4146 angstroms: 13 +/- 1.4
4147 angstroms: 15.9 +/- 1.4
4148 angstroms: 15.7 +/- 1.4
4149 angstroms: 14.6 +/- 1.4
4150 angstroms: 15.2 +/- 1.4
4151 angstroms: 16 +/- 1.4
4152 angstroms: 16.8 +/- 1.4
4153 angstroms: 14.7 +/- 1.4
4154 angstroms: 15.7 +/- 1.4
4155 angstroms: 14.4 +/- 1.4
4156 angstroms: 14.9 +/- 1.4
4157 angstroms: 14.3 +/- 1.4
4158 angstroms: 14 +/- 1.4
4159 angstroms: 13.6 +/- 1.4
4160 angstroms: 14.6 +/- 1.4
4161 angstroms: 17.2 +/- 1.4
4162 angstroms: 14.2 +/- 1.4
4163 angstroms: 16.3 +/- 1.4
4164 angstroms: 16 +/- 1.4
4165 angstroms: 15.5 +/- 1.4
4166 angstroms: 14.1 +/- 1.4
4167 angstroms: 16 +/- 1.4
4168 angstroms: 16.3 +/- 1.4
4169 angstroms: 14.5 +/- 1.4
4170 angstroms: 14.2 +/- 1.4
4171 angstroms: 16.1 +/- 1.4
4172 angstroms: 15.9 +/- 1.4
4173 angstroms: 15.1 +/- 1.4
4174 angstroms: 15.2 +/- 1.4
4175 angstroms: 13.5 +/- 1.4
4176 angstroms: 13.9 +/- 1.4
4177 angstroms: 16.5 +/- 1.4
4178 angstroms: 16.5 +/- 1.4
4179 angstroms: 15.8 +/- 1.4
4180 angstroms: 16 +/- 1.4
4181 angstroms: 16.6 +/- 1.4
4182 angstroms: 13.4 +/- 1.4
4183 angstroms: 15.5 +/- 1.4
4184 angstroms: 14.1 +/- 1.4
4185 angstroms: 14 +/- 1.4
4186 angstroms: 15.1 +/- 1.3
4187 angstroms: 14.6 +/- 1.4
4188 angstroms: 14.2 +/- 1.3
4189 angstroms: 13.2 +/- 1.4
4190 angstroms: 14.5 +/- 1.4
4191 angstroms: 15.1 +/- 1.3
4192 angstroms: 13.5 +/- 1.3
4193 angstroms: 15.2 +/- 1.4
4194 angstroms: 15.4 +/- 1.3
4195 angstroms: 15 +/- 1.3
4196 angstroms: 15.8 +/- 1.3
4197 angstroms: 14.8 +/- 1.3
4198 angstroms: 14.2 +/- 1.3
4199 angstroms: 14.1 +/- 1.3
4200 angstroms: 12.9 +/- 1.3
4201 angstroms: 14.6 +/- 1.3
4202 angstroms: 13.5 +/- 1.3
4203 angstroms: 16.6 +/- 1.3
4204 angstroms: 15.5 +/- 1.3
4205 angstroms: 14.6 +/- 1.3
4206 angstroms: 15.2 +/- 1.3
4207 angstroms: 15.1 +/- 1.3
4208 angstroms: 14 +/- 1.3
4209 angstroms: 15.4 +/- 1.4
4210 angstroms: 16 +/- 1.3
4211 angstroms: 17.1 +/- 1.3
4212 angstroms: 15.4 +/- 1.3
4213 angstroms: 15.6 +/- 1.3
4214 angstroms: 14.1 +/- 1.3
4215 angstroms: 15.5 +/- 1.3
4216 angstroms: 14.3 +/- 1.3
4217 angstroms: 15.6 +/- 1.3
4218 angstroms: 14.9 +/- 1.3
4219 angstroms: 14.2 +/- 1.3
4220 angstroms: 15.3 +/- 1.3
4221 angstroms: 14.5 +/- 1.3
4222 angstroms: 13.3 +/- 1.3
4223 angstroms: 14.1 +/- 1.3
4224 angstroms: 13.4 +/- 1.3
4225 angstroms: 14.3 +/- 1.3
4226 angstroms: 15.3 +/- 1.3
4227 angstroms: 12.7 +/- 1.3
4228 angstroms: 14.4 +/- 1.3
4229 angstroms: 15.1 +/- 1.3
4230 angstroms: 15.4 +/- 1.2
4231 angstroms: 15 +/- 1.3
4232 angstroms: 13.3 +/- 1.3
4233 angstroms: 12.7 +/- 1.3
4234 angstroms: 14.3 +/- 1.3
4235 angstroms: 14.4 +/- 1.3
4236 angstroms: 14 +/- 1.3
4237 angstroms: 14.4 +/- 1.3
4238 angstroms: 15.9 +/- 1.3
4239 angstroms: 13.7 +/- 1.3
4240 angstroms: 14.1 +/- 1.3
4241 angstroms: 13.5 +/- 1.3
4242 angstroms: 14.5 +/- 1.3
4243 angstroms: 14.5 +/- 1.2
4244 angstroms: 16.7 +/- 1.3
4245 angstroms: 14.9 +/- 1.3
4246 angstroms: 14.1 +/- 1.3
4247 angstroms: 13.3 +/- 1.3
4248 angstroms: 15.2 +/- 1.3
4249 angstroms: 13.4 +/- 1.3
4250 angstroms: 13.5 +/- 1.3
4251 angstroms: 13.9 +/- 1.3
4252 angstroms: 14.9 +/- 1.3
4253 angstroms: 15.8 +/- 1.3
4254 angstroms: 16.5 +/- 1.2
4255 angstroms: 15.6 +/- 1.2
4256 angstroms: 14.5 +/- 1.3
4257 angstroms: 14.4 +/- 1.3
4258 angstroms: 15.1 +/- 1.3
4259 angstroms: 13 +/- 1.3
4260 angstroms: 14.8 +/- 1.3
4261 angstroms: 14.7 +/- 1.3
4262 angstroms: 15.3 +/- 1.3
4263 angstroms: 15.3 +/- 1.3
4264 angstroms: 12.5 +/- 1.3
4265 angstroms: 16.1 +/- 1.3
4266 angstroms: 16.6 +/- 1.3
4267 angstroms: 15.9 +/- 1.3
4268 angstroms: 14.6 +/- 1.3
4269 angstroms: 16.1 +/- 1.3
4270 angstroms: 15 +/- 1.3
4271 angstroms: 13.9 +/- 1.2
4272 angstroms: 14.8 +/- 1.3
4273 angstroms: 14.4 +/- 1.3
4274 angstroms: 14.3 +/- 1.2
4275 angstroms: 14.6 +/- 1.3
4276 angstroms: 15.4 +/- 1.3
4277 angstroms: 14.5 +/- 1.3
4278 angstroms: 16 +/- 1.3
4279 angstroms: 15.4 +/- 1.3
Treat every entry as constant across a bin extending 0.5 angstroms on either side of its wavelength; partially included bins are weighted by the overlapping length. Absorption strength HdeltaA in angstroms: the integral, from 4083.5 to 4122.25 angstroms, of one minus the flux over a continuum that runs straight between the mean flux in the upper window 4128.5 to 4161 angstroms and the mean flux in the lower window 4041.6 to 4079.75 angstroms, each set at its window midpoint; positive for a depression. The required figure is 3.14 angstroms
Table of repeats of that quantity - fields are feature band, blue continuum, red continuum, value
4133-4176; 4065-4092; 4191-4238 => -0.9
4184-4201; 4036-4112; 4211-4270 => 0.0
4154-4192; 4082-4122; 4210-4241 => -2.3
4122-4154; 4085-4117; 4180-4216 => -2.2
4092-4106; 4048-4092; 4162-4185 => 2.8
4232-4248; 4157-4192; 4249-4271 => 0.6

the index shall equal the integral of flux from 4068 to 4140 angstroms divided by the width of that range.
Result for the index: 14.2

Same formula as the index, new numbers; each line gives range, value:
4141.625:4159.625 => 14.7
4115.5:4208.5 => 14.9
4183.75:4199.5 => 14.6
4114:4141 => 14.9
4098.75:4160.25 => 14.3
